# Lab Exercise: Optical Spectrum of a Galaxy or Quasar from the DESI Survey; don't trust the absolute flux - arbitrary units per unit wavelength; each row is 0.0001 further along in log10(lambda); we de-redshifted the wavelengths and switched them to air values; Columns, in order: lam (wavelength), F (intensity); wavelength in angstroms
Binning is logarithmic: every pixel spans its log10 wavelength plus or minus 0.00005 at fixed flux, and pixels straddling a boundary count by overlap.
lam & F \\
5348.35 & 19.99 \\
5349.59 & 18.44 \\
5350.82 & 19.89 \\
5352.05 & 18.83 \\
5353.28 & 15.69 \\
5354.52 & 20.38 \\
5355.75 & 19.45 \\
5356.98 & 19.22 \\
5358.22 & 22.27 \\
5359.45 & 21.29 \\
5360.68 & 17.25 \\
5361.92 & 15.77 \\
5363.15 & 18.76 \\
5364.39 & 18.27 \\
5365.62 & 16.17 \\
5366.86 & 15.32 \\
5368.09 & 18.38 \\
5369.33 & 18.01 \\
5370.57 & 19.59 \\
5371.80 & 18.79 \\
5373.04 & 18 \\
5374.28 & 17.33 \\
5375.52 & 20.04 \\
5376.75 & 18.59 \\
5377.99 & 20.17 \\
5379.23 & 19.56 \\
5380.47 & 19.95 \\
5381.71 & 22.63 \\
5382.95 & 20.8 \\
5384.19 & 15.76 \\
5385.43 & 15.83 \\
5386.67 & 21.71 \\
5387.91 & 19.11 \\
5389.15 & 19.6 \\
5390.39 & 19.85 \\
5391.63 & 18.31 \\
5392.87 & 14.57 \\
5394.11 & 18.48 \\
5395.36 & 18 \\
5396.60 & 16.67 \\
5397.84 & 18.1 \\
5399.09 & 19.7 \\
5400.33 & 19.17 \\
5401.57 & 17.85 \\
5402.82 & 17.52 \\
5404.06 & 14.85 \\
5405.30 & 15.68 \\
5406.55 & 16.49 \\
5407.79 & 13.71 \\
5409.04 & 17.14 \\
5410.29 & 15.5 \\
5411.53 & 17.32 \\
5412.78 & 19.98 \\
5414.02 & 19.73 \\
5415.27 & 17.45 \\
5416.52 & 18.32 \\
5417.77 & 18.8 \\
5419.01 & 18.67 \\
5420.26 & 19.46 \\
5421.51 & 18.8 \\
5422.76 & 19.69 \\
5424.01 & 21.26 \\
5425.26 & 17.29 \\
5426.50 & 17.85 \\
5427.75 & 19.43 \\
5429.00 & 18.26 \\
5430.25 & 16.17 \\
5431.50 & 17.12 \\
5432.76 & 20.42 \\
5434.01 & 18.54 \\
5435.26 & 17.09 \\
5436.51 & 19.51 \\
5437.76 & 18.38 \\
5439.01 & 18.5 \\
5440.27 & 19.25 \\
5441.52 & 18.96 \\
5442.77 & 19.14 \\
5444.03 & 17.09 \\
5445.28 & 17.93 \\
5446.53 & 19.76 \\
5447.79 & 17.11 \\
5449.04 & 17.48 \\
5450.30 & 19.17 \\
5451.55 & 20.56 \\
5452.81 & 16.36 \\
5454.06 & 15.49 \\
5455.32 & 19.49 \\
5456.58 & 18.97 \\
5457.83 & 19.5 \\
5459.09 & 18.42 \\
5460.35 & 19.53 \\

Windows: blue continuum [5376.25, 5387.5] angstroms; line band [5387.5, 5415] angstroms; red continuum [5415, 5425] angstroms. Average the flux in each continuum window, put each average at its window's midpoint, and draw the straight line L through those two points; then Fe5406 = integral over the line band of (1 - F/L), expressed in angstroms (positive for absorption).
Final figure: 2.4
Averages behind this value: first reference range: 19.4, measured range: 17.6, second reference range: 19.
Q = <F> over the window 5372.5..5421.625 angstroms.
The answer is 18.2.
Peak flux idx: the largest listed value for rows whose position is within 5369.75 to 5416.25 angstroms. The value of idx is 22.63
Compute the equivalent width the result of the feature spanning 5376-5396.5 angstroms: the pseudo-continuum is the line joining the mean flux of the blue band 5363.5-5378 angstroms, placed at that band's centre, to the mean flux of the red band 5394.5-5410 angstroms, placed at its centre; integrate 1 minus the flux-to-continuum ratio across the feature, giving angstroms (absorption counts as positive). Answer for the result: -1.5 angstroms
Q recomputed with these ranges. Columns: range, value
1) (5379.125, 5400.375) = 18.7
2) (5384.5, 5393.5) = 18.3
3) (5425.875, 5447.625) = 18.4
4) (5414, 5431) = 18.6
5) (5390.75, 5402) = 17.9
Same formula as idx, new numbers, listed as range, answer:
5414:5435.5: 21.26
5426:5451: 20.42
